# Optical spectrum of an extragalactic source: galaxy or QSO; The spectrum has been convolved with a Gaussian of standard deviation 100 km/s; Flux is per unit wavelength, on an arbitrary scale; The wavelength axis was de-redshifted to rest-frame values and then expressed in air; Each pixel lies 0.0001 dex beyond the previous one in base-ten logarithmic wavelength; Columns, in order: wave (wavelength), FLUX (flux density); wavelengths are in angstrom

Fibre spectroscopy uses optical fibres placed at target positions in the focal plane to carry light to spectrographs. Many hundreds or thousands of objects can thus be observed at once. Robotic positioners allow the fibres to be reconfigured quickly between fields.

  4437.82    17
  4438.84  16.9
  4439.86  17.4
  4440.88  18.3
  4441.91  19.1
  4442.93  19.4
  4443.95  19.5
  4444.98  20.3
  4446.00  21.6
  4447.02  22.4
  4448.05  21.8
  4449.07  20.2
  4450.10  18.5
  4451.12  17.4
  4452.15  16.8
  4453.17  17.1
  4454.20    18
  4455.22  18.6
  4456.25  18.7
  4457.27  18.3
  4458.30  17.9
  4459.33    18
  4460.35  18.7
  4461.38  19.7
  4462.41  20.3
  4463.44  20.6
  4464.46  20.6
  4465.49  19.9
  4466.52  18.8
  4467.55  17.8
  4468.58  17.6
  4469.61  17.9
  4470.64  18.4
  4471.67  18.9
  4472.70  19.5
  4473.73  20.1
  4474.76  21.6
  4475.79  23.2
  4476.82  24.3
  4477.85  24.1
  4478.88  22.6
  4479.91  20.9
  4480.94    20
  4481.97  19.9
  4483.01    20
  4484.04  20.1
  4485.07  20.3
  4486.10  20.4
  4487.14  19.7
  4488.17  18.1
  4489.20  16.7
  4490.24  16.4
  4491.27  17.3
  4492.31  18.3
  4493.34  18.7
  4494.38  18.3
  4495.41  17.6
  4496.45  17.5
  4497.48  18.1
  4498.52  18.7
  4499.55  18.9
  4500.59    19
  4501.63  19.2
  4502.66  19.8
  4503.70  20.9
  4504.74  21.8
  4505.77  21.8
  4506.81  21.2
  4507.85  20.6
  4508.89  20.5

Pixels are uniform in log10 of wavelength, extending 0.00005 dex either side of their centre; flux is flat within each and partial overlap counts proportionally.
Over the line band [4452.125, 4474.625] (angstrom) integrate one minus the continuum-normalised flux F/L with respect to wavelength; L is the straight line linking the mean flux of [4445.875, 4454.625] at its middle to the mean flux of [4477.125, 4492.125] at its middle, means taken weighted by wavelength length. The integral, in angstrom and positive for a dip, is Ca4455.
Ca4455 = 0.7 angstrom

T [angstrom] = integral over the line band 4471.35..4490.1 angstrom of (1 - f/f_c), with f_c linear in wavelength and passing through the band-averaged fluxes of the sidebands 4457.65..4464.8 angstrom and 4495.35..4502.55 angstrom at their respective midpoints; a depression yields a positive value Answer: -1.5 angstrom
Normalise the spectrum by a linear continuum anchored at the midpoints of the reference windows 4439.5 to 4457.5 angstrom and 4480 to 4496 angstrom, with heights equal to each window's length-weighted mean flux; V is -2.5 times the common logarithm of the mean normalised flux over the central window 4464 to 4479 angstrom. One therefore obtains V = -0.07 mag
